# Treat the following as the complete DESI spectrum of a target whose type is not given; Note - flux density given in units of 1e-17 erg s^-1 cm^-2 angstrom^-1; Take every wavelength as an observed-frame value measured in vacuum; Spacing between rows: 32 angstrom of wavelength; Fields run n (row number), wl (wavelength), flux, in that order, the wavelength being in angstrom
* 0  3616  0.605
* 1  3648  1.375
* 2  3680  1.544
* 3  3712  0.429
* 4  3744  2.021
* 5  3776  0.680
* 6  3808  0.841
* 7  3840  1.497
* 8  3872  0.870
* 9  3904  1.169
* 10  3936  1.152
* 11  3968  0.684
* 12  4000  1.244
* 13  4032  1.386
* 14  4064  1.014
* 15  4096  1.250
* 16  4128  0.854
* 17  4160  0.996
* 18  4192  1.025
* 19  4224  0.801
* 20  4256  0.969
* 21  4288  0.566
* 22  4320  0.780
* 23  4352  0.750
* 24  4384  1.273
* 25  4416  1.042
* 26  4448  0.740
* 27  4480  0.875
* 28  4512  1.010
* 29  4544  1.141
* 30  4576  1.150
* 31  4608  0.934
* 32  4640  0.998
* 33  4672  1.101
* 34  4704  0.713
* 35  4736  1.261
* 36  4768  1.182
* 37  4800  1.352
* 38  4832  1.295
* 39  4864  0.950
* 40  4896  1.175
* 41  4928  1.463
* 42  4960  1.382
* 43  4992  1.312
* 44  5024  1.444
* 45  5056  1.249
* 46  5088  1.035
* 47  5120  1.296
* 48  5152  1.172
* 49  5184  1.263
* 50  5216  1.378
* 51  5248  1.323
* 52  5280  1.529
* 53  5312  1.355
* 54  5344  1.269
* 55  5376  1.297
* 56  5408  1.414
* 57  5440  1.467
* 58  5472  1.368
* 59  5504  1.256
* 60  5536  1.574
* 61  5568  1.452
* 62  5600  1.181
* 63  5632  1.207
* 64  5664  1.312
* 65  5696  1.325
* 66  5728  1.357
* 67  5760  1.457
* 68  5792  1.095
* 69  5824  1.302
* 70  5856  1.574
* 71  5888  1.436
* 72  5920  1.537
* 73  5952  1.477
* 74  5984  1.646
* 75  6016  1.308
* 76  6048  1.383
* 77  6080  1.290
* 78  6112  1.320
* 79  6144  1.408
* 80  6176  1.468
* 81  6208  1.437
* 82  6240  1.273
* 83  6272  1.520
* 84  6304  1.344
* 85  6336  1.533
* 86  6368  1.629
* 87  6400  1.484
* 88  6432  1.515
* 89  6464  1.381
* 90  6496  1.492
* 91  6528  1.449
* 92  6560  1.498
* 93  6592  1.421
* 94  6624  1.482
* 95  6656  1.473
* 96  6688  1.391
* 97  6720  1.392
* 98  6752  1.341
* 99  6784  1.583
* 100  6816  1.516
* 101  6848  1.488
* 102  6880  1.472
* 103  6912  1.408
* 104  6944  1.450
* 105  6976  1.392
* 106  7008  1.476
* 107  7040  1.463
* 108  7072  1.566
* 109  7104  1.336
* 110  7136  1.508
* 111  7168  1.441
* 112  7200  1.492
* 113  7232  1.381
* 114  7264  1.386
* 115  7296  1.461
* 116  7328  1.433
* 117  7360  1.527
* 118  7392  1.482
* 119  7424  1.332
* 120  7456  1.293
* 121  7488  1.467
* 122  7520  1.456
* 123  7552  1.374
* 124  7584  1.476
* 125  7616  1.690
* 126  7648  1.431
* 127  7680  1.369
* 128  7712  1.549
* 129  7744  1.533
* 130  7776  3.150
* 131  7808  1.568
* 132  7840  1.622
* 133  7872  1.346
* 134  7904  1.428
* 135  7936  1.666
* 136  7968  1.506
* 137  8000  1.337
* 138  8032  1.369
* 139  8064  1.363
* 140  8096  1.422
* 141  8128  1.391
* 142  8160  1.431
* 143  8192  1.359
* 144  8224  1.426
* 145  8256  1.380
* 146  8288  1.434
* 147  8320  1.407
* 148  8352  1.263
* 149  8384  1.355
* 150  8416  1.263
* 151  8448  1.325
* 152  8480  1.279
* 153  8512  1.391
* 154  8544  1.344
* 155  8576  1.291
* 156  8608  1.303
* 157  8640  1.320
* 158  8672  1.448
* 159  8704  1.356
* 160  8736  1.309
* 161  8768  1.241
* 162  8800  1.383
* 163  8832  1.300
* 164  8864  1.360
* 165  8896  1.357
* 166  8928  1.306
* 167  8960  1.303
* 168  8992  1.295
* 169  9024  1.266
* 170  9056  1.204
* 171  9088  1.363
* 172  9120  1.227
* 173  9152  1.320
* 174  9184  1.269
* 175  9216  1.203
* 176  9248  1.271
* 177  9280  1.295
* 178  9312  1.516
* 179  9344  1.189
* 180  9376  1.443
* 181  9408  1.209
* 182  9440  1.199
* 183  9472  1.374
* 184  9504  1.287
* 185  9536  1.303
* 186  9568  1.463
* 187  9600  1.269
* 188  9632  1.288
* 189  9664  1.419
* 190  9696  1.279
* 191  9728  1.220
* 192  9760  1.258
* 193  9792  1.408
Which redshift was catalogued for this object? 0.18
